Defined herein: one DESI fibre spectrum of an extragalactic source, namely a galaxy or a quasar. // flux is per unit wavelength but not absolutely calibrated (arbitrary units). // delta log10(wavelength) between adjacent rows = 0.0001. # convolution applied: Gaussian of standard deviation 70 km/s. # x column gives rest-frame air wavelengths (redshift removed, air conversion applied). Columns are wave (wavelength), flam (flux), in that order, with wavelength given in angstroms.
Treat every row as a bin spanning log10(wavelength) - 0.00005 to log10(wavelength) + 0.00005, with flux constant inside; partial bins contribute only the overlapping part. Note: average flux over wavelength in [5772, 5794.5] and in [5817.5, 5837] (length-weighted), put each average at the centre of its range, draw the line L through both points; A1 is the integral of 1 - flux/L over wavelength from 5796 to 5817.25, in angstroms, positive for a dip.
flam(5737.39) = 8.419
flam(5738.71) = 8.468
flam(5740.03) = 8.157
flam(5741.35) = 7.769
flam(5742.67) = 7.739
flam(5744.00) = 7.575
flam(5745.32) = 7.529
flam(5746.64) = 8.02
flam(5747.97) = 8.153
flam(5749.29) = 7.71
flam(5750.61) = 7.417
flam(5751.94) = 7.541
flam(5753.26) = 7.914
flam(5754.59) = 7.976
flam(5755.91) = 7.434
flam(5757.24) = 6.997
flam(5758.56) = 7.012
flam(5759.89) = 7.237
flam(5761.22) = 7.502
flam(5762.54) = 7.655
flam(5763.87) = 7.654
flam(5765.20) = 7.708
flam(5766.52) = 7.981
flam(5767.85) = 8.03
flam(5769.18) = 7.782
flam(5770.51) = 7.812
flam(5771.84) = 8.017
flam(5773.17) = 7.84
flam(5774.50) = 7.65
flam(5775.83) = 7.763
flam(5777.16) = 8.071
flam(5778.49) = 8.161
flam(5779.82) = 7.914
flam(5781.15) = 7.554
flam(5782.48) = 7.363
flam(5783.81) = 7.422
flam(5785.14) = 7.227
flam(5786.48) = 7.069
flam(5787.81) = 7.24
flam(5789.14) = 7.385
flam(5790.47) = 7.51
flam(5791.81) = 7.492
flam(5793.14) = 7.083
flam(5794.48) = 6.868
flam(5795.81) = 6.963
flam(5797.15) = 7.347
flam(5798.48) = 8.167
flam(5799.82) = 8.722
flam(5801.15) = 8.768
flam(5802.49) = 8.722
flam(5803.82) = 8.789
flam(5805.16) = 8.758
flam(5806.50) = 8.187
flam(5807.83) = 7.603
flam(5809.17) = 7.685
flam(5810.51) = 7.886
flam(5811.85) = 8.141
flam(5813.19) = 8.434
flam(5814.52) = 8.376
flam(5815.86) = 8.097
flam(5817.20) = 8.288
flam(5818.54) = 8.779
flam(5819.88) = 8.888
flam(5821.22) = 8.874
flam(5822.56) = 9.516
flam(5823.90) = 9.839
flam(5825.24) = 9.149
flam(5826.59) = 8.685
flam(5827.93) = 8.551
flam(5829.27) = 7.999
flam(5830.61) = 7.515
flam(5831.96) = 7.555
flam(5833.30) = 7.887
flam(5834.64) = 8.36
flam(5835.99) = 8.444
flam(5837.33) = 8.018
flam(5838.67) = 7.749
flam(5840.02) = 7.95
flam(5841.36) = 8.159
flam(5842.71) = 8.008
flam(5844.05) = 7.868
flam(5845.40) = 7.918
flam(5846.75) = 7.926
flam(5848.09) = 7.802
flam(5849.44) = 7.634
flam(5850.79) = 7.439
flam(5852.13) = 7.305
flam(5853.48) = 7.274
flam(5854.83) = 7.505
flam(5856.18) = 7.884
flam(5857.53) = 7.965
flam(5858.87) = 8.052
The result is -0.4 angstroms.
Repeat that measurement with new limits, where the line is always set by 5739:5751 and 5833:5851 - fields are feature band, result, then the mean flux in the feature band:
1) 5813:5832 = -1.63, 8.61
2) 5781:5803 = 0.86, 7.57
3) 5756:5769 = 0.51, 7.54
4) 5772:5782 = 0.02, 7.85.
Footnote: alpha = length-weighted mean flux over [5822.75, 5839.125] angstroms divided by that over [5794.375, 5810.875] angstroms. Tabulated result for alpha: 1.03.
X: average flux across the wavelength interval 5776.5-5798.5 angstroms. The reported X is 7.44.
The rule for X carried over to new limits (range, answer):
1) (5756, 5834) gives 7.95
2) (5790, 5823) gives 8.15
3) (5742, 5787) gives 7.66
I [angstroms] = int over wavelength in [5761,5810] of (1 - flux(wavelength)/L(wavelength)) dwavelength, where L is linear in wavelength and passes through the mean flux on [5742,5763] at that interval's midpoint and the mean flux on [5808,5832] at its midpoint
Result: 1.5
